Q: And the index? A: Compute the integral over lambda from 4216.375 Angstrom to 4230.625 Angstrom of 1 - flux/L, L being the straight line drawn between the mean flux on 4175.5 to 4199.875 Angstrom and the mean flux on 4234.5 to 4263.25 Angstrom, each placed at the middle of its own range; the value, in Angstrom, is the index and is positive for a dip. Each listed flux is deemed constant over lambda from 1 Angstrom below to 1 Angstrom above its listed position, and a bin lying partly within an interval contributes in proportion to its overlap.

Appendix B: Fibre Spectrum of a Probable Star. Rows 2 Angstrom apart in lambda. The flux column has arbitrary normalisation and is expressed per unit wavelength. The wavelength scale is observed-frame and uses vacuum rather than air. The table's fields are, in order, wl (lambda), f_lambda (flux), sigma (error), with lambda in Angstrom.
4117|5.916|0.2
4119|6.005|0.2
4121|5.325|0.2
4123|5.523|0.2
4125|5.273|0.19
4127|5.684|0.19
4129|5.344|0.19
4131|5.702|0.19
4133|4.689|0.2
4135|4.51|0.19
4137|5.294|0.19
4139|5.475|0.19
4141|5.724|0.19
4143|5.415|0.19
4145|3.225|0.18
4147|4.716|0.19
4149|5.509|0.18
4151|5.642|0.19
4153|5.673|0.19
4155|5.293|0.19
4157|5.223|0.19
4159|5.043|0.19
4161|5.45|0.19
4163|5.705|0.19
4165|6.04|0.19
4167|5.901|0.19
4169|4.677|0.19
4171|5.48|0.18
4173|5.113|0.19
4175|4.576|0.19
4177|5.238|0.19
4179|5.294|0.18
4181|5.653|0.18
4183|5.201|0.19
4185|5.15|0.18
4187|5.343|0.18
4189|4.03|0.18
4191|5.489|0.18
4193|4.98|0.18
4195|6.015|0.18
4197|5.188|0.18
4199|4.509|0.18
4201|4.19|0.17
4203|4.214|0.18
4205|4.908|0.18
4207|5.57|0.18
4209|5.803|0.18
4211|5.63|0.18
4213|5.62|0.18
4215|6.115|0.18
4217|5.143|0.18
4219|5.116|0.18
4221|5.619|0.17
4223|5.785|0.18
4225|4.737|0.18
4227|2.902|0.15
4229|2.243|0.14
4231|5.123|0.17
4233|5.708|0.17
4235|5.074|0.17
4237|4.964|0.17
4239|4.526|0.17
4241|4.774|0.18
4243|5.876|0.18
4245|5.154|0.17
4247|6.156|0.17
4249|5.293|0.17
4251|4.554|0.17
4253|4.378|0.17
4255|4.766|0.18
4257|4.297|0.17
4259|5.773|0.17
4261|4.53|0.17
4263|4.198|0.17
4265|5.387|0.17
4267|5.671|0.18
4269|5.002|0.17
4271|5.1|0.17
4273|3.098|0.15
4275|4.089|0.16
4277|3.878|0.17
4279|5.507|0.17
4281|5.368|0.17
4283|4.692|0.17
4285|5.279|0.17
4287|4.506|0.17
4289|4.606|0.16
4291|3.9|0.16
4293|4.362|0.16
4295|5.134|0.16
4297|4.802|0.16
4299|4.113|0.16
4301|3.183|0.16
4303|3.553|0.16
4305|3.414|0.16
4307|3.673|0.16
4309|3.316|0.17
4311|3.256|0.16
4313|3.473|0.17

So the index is 1.5 Angstrom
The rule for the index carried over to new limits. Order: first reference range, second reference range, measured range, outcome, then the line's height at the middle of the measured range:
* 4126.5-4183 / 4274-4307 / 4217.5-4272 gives -2.90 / 4.67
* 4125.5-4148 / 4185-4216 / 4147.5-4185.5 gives -1.74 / 5.12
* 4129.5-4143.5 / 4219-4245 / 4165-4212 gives -1.37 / 5.01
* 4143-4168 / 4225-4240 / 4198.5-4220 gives -2.43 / 4.66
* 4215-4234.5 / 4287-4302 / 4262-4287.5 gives -1.77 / 4.45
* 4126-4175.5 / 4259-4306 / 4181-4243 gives -1.28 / 4.91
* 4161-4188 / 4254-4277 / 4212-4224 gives -1.29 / 5.03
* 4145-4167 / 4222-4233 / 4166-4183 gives -0.54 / 5.08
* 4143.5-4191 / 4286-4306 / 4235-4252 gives -2.15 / 4.58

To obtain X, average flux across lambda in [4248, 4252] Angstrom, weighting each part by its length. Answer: 4.92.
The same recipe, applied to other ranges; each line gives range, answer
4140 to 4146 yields 4.79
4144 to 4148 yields 3.97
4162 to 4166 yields 5.87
